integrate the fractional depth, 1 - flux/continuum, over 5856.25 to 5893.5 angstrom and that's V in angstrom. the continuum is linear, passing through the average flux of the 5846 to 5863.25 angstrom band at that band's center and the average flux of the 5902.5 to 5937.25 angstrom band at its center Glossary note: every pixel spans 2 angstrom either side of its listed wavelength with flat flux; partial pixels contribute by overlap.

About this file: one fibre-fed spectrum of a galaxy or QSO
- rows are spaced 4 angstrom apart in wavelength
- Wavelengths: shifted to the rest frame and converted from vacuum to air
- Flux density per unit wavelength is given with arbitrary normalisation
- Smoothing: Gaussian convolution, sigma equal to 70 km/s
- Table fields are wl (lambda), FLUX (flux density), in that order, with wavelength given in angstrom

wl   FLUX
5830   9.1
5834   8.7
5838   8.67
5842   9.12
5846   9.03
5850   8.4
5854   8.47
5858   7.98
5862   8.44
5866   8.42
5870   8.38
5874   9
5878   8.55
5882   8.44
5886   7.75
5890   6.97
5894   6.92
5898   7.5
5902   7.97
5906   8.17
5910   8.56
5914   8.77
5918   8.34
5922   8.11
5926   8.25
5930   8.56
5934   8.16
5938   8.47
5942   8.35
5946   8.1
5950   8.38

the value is 0.98 angstrom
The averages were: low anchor 8.4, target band 8.16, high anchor 8.35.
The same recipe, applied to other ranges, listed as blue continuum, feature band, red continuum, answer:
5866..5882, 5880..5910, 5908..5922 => 2.83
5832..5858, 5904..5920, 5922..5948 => -0.12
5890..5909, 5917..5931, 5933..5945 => -0.42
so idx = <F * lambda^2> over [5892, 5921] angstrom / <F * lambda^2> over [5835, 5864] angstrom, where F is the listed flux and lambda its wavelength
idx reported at 1.0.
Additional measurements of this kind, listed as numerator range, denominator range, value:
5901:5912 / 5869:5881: 0.97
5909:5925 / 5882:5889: 1.09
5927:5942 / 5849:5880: 1.01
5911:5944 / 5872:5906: 1.07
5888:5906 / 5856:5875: 0.89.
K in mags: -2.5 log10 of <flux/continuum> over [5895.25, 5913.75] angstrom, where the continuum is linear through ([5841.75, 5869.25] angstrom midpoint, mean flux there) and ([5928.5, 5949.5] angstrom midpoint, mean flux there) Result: 0.043 mag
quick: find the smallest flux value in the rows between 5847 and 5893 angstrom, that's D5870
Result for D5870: 6.97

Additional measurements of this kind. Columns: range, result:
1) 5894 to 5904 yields 6.92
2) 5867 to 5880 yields 8.38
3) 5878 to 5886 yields 7.75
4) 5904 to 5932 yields 8.11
